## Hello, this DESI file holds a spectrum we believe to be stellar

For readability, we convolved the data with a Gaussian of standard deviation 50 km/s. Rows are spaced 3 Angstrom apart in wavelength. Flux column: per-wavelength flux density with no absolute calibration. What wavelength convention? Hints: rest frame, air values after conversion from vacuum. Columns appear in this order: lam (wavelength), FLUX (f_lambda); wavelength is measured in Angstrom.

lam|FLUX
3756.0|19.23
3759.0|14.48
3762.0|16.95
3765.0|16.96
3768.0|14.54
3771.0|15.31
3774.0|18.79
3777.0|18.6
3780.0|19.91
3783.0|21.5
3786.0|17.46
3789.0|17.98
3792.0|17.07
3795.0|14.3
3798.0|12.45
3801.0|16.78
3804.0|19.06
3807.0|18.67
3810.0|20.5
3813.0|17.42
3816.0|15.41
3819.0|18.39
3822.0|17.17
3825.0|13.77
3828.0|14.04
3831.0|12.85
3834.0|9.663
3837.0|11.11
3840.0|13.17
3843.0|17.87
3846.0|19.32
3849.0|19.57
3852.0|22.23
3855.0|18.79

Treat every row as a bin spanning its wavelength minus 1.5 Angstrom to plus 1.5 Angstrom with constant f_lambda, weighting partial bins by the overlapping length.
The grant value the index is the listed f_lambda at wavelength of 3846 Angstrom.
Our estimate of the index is 19.32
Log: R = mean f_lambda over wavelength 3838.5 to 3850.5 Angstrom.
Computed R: 17.5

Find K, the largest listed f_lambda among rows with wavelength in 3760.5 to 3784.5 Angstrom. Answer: 21.5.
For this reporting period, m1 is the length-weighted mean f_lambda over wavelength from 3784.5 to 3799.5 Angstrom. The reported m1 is 15.9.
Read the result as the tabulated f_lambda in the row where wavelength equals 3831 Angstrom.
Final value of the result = 12.85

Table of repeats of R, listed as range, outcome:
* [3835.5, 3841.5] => 12.1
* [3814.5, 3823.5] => 17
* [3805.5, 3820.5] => 18.1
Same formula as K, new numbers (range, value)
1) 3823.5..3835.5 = 14.04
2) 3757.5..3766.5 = 16.96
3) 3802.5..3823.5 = 20.5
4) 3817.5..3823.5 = 18.39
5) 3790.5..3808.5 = 19.06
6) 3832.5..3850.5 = 19.57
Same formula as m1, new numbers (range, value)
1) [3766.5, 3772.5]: 14.9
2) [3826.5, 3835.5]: 12.2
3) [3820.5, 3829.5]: 15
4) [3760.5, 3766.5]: 17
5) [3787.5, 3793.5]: 17.5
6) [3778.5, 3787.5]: 19.6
